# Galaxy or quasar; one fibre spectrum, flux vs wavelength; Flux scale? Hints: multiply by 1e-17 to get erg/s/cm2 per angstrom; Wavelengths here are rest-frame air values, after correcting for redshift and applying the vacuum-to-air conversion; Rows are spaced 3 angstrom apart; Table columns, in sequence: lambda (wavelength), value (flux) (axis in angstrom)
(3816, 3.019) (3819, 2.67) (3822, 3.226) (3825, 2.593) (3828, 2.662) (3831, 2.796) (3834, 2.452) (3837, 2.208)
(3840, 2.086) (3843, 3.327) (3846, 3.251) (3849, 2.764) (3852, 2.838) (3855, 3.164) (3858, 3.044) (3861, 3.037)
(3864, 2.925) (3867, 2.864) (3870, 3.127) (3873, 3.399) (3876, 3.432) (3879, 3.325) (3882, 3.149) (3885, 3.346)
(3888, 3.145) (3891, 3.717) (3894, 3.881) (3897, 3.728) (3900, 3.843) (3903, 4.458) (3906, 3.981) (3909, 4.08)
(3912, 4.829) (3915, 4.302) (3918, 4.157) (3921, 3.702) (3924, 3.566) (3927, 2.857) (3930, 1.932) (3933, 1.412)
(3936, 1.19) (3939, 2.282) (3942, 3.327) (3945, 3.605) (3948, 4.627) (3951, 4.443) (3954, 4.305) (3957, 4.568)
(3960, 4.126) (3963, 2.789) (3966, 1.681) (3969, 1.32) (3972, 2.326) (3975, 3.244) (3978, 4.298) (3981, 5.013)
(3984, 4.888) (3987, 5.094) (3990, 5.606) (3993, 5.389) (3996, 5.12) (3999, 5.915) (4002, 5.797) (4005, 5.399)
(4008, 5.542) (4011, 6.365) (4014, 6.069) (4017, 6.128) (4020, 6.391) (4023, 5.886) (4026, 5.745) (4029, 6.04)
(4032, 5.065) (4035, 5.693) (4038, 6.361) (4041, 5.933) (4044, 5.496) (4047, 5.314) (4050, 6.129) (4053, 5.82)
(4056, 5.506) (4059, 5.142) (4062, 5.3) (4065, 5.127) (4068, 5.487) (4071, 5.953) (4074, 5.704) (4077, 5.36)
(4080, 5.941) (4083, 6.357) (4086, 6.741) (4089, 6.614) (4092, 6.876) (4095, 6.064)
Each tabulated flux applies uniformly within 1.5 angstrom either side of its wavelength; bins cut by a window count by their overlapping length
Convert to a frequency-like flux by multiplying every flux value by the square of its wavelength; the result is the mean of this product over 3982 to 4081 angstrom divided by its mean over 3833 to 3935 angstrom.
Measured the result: 1.9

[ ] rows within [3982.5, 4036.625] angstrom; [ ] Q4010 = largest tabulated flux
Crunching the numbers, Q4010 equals 6.391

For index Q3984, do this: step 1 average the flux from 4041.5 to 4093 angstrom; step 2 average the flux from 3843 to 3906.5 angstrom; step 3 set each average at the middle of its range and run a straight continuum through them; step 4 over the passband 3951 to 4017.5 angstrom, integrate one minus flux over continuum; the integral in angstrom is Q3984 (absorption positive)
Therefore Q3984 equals 3.09 angstrom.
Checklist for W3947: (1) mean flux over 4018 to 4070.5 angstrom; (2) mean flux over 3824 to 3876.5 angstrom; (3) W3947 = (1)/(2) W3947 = 1.97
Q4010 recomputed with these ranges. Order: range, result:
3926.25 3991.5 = 5.606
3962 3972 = 2.789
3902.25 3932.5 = 4.829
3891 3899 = 3.881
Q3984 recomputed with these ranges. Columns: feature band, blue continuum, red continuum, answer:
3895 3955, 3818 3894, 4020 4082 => 5.9 angstrom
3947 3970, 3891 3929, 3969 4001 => 4.3 angstrom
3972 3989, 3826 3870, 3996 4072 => 1.9 angstrom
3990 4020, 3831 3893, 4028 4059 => -3.7 angstrom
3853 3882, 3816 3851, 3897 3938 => -1.2 angstrom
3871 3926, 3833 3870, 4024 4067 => -3.8 angstrom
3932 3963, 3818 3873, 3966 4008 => 5.2 angstrom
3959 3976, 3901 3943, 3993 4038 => 7.5 angstrom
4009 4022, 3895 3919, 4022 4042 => -1.4 angstrom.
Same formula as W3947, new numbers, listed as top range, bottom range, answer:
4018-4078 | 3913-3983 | 1.73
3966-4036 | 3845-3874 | 1.67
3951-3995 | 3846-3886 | 1.26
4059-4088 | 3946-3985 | 1.58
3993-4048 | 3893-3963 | 1.61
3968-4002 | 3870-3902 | 1.29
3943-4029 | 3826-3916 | 1.43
